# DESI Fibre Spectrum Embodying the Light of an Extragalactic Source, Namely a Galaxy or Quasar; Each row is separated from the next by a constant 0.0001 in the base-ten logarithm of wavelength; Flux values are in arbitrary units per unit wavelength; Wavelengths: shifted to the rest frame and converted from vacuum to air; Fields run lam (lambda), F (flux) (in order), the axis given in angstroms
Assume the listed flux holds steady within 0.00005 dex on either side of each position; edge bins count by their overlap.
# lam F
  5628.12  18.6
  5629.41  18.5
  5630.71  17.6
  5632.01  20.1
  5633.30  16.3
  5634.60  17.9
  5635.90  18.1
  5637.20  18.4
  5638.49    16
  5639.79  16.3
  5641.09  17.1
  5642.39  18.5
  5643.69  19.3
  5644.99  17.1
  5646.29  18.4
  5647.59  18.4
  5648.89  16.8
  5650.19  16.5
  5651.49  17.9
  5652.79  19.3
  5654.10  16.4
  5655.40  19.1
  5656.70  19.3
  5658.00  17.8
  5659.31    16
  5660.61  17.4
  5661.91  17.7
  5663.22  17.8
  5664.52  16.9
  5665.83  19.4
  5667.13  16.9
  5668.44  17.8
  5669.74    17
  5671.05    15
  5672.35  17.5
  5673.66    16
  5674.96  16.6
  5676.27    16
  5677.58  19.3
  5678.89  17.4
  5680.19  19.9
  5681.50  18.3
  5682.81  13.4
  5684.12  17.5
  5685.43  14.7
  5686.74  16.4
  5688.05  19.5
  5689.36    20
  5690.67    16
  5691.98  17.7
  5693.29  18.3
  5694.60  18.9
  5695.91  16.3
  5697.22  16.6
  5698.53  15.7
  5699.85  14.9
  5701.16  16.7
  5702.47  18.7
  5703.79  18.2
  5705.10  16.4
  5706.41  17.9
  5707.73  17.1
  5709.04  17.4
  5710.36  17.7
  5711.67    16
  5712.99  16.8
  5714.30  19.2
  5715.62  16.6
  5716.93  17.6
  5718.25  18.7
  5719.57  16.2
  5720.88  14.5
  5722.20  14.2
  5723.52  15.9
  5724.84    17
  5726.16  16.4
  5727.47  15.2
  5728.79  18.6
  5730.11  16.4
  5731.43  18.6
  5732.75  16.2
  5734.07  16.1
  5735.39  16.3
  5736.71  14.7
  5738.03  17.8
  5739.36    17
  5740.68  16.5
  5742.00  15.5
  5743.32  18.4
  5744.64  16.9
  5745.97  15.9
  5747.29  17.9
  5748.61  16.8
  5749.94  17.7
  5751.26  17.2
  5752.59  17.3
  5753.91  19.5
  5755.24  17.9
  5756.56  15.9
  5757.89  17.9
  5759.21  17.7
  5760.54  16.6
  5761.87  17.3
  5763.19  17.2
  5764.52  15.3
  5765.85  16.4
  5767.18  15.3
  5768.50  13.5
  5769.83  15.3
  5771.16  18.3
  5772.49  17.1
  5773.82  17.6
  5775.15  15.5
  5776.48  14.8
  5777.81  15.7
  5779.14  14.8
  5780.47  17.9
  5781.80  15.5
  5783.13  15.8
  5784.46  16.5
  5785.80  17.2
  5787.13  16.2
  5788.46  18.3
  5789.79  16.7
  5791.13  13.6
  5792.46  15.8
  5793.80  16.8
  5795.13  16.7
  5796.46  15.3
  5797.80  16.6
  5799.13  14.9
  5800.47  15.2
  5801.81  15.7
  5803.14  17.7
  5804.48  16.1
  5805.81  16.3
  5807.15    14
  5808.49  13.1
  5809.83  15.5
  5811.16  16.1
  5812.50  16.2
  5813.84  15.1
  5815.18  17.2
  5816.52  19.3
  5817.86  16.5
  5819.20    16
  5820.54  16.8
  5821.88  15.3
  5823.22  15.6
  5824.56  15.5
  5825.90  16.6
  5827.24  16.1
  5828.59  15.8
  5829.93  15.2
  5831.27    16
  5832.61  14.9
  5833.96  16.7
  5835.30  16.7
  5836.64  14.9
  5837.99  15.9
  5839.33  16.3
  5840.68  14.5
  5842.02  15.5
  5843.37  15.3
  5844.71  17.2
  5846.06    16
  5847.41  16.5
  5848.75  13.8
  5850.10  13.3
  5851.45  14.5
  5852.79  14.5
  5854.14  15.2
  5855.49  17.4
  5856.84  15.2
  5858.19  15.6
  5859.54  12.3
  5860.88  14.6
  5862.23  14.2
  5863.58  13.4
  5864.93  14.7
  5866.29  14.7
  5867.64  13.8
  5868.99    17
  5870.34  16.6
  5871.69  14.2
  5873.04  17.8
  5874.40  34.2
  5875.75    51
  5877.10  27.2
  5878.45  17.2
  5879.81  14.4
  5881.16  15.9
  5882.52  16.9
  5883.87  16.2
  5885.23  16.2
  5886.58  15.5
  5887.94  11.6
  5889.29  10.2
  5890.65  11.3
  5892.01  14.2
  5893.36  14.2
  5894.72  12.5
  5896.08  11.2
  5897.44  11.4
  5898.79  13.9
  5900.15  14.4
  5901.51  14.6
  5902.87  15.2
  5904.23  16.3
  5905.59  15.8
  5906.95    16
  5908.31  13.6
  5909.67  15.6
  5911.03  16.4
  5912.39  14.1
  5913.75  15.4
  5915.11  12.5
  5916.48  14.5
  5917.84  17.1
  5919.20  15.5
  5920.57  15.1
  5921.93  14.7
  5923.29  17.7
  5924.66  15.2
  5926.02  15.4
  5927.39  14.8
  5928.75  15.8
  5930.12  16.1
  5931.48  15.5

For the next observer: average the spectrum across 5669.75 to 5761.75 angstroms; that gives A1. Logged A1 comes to 17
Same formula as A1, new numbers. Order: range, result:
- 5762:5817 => 16.1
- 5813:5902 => 16.1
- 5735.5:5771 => 16.8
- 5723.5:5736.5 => 16.6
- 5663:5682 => 17.4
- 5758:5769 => 16.3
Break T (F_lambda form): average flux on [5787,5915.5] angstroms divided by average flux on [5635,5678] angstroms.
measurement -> 0.91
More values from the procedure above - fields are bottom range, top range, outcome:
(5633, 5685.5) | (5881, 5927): 0.84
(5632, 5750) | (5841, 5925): 0.93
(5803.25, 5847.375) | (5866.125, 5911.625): 1.05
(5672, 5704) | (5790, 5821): 0.93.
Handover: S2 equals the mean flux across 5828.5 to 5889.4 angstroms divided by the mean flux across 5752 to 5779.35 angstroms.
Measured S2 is 1.01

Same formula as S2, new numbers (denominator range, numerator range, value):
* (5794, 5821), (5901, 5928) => 0.95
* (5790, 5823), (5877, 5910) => 0.92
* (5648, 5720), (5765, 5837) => 0.92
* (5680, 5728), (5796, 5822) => 0.94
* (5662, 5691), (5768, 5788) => 0.94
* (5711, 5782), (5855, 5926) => 0.96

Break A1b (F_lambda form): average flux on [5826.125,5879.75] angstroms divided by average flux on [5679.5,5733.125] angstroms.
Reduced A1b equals 1.0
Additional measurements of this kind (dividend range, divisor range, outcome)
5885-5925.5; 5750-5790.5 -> 0.87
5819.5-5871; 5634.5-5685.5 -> 0.88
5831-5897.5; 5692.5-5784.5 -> 0.97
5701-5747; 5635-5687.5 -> 0.97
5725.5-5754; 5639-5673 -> 0.96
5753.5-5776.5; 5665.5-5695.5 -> 0.96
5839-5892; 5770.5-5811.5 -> 1.04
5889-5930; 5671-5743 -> 0.86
